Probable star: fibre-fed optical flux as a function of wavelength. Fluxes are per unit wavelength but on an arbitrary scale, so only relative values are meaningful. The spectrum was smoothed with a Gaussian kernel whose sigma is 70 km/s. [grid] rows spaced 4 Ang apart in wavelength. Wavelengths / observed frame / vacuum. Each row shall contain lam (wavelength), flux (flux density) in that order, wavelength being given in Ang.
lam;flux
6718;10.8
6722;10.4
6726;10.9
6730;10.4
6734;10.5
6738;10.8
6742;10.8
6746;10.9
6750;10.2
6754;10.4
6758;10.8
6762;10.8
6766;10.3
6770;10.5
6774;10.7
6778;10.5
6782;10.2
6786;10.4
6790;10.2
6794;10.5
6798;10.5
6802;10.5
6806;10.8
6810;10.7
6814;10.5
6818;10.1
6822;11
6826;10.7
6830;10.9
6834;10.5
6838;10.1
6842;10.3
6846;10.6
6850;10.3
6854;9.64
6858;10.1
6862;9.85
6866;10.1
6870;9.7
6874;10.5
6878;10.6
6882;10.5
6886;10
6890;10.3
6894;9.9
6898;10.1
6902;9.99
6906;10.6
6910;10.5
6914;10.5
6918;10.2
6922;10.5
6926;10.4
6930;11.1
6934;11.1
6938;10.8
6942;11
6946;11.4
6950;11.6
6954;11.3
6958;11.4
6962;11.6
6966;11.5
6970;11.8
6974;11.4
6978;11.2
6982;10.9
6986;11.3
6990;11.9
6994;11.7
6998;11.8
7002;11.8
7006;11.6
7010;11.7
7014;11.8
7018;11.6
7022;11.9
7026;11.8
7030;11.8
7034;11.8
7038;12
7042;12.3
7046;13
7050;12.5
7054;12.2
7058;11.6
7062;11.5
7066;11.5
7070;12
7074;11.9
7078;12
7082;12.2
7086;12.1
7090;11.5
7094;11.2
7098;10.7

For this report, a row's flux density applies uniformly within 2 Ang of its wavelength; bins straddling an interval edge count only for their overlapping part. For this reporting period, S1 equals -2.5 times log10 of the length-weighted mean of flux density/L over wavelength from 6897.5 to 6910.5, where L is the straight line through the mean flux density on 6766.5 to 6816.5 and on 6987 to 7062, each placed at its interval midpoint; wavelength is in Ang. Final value 0.09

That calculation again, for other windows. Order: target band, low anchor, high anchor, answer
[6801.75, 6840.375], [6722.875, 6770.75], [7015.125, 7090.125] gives 0.04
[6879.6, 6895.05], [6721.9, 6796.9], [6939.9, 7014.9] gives 0.09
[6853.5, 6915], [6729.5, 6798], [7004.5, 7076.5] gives 0.10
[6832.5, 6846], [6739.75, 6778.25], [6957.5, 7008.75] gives 0.06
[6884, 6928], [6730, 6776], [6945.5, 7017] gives 0.10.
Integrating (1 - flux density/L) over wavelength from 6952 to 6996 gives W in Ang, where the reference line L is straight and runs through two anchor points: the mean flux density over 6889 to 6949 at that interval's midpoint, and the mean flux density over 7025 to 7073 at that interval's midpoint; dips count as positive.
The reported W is -1.1 Ang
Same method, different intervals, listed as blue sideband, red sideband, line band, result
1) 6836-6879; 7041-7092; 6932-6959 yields -0.70 Ang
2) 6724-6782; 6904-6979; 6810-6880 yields 3.10 Ang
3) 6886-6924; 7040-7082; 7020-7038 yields -0.23 Ang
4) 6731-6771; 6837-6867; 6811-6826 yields -0.42 Ang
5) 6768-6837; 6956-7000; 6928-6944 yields 0.38 Ang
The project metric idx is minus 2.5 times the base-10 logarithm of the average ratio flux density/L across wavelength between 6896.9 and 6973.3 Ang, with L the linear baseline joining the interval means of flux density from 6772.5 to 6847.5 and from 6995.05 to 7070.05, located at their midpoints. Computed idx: 0.04 mag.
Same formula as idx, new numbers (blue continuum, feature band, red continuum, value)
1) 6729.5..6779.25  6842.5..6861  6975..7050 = 0.09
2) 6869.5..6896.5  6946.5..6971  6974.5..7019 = -0.04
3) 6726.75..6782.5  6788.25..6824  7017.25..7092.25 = 0.03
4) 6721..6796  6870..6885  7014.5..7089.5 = 0.07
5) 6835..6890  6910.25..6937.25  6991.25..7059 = 0.02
